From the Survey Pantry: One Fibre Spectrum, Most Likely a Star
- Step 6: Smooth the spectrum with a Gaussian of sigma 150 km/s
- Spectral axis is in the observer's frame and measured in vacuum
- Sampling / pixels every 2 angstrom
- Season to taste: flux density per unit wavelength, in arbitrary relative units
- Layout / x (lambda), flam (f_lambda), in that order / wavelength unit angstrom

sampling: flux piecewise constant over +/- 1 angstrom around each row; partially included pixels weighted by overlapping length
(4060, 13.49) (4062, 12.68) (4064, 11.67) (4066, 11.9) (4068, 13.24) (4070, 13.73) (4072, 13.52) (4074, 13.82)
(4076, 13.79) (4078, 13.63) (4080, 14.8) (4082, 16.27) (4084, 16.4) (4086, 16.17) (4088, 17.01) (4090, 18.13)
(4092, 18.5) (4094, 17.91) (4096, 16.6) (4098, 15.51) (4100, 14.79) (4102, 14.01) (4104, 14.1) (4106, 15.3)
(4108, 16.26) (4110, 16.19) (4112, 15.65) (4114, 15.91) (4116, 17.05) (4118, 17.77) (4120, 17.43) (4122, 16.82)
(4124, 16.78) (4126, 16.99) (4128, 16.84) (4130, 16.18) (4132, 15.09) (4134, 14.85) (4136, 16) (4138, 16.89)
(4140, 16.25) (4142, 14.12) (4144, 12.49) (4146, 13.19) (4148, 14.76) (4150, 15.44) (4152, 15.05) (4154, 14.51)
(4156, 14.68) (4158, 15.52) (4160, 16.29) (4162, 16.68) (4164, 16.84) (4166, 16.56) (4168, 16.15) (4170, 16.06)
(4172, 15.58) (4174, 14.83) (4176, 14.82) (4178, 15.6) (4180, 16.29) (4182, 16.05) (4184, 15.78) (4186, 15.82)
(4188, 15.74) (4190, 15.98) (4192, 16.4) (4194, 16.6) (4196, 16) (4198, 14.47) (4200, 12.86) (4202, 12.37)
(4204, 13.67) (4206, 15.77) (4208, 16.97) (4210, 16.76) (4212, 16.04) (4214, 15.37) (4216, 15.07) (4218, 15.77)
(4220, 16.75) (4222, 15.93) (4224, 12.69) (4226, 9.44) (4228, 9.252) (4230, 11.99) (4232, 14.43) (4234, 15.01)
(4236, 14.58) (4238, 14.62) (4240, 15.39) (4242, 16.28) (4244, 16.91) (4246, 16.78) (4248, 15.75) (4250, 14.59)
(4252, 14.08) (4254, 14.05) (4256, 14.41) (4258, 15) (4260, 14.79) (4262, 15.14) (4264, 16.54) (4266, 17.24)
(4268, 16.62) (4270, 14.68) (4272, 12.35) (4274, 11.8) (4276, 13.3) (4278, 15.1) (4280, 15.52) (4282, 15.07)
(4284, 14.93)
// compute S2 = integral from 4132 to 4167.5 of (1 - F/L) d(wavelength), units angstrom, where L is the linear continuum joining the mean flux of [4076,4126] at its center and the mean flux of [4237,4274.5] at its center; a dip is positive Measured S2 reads 1.2 angstrom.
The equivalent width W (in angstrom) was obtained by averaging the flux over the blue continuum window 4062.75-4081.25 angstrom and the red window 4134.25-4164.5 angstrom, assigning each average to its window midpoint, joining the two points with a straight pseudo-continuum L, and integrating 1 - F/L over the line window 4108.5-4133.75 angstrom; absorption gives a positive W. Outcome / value -3.4 angstrom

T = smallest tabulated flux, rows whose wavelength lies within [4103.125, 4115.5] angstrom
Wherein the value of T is 14.1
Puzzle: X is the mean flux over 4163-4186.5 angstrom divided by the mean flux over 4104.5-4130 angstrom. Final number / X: 0.96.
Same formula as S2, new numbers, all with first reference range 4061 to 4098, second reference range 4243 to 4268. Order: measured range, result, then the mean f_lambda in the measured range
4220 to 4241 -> 2.6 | 13.5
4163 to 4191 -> -1.1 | 15.9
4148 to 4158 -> 0.2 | 15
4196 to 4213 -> 0.5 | 14.9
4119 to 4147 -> -1.0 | 15.7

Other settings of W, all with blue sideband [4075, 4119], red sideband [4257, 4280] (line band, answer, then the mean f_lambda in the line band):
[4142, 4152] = 0.99 angstrom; 14.1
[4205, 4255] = 0.88 angstrom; 14.8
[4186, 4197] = -0.56 angstrom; 16.1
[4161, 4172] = -0.61 angstrom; 16.4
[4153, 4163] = 0.02 angstrom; 15.5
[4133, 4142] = -0.05 angstrom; 15.8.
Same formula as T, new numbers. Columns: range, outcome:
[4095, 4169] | 12.49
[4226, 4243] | 9.252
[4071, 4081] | 13.52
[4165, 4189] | 14.82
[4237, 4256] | 14.05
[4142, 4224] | 12.37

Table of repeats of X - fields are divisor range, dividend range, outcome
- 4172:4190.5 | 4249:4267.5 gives 0.97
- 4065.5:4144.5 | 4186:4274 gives 0.95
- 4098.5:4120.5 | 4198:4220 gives 0.96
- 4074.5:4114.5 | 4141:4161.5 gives 0.93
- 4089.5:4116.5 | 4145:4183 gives 0.97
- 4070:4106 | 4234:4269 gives 0.99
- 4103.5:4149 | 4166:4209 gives 0.98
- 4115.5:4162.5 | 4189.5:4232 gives 0.93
